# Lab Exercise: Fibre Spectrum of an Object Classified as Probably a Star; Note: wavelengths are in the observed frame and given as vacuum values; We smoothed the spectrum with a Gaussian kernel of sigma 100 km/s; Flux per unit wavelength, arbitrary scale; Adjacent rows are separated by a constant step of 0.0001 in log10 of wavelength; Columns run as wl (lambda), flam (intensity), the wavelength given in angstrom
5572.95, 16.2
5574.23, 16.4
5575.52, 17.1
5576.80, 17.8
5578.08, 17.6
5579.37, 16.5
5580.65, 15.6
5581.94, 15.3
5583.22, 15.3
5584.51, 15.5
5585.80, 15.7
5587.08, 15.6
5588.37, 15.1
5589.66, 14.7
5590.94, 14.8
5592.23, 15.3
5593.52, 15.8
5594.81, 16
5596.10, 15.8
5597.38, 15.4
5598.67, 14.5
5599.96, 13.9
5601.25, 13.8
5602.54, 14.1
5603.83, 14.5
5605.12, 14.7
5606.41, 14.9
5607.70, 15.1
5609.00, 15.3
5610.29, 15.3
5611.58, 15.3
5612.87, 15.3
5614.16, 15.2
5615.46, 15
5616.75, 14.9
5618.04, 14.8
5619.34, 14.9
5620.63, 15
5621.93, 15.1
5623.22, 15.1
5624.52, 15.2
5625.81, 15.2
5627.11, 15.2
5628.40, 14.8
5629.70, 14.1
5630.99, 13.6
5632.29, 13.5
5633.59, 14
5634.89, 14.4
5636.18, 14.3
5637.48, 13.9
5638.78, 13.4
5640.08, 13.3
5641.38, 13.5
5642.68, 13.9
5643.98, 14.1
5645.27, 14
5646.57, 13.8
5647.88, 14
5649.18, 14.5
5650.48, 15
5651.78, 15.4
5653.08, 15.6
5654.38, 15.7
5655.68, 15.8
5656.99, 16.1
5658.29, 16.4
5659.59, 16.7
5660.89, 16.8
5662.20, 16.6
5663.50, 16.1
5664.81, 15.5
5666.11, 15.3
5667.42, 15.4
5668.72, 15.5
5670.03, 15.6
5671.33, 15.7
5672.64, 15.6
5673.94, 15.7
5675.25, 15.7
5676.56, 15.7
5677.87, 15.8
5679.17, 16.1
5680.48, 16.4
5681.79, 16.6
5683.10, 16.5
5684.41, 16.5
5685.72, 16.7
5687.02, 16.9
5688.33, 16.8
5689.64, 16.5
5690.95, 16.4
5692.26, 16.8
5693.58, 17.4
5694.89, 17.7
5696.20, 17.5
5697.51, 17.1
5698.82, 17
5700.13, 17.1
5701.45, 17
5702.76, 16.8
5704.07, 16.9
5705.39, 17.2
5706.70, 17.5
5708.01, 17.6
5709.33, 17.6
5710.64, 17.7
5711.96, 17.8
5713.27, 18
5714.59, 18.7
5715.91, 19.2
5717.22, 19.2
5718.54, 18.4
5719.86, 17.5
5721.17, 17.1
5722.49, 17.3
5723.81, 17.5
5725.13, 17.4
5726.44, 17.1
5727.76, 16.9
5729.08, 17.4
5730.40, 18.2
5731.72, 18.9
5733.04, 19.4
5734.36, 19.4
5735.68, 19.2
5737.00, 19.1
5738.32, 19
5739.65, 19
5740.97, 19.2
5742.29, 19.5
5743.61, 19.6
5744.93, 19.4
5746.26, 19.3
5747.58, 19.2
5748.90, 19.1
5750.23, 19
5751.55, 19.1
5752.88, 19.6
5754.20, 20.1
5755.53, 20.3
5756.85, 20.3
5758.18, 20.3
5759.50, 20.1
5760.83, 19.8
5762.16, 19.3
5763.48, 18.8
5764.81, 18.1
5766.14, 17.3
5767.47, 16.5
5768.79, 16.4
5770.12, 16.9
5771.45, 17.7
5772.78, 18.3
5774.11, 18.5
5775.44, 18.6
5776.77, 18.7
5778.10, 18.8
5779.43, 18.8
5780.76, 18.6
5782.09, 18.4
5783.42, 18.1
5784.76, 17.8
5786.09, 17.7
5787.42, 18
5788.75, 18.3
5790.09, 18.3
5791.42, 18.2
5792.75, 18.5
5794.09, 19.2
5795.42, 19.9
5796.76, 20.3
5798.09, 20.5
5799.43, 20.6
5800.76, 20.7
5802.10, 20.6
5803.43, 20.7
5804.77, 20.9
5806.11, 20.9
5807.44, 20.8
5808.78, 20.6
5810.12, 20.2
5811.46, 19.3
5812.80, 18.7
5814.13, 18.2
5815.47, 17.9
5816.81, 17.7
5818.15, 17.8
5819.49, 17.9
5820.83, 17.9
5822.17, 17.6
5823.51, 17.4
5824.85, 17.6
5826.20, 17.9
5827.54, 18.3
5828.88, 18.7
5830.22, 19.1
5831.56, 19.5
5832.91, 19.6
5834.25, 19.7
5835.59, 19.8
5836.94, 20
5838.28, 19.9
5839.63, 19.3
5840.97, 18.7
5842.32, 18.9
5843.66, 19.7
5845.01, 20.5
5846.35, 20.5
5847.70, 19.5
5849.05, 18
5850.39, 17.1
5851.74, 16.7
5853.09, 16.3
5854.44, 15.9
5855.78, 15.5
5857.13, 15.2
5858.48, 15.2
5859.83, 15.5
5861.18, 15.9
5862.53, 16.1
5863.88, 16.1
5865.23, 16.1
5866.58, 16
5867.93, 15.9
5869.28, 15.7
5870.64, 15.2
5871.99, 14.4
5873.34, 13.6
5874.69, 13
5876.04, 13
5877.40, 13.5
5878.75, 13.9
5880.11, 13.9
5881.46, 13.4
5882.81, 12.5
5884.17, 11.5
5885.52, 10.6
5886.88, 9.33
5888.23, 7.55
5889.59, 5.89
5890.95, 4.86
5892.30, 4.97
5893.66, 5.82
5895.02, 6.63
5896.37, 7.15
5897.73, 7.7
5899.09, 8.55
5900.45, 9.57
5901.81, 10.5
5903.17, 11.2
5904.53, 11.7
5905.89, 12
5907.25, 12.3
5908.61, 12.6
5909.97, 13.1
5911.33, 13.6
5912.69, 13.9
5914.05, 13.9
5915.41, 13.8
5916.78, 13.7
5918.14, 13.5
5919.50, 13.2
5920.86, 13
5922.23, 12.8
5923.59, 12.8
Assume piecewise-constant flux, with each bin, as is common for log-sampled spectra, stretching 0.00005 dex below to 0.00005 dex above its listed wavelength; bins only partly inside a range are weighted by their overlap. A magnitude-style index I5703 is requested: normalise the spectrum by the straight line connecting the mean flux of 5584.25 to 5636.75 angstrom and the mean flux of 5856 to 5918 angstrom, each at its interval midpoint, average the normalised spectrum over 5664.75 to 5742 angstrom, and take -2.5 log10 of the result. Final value -0.230 mag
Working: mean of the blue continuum 14.9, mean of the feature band 17.3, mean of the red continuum 12.2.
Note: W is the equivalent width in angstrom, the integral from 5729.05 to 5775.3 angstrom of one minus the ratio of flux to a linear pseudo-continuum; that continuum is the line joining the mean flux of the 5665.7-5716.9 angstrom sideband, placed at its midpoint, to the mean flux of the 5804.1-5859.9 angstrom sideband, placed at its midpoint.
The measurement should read -3.63 angstrom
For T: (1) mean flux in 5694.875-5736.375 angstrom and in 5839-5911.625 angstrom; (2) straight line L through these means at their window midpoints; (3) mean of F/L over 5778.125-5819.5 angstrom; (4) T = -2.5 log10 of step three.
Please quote -0.23 mag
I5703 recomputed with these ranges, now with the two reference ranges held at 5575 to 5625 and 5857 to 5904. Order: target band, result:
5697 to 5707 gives -0.21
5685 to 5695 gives -0.19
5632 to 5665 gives -0.01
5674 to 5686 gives -0.13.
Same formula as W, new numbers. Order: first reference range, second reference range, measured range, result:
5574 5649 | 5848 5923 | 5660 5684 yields -2.49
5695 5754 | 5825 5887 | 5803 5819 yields -2.21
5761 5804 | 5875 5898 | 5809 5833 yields -4.89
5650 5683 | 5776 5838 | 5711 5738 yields -1.59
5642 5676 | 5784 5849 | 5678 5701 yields -0.95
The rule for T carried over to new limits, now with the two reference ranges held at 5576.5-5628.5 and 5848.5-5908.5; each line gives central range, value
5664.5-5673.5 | -0.07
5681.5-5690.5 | -0.16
